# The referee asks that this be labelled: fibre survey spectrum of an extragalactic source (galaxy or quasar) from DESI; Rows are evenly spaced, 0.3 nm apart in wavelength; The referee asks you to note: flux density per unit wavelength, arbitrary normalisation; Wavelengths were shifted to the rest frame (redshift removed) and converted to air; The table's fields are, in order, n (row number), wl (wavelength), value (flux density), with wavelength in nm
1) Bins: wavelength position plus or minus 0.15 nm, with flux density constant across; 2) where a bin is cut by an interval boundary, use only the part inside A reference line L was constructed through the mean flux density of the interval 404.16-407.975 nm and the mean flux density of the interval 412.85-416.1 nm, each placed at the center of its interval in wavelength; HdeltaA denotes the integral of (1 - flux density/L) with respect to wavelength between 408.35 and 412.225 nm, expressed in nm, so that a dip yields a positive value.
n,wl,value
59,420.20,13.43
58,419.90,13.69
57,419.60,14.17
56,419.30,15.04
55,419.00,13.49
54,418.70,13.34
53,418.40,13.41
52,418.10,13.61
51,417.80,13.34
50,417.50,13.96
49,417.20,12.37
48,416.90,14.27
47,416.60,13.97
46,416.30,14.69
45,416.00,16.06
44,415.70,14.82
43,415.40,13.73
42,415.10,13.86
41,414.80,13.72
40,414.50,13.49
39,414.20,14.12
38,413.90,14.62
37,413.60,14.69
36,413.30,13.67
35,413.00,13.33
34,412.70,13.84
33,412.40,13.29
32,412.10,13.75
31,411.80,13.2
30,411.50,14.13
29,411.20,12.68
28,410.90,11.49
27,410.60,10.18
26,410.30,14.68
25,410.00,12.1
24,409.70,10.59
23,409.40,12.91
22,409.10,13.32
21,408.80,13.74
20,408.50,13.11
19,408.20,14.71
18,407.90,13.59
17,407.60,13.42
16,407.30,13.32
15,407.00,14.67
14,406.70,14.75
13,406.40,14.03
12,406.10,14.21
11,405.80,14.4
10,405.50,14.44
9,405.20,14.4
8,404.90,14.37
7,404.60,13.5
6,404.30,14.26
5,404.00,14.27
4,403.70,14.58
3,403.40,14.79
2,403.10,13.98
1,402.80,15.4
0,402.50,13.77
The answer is 0.38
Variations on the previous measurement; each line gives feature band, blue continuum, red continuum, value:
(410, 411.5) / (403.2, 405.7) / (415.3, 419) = 0.181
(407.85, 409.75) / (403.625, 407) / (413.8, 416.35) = 0.141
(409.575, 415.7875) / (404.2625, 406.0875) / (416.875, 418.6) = 0.188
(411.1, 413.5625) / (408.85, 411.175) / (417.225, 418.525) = -0.181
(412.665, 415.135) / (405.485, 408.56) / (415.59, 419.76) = 0.019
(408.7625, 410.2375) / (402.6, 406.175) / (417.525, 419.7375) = 0.166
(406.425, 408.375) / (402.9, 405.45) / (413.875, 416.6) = 0.033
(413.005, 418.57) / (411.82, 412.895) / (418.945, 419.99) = -0.059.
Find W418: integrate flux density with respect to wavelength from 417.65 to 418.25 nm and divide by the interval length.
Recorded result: 13.5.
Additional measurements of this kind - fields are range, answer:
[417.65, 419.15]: 13.4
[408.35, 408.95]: 13.4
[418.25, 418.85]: 13.4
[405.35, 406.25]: 14.4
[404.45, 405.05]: 13.9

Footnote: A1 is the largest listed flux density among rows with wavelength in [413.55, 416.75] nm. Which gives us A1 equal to 16.06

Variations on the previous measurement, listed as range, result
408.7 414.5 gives 14.69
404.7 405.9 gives 14.44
